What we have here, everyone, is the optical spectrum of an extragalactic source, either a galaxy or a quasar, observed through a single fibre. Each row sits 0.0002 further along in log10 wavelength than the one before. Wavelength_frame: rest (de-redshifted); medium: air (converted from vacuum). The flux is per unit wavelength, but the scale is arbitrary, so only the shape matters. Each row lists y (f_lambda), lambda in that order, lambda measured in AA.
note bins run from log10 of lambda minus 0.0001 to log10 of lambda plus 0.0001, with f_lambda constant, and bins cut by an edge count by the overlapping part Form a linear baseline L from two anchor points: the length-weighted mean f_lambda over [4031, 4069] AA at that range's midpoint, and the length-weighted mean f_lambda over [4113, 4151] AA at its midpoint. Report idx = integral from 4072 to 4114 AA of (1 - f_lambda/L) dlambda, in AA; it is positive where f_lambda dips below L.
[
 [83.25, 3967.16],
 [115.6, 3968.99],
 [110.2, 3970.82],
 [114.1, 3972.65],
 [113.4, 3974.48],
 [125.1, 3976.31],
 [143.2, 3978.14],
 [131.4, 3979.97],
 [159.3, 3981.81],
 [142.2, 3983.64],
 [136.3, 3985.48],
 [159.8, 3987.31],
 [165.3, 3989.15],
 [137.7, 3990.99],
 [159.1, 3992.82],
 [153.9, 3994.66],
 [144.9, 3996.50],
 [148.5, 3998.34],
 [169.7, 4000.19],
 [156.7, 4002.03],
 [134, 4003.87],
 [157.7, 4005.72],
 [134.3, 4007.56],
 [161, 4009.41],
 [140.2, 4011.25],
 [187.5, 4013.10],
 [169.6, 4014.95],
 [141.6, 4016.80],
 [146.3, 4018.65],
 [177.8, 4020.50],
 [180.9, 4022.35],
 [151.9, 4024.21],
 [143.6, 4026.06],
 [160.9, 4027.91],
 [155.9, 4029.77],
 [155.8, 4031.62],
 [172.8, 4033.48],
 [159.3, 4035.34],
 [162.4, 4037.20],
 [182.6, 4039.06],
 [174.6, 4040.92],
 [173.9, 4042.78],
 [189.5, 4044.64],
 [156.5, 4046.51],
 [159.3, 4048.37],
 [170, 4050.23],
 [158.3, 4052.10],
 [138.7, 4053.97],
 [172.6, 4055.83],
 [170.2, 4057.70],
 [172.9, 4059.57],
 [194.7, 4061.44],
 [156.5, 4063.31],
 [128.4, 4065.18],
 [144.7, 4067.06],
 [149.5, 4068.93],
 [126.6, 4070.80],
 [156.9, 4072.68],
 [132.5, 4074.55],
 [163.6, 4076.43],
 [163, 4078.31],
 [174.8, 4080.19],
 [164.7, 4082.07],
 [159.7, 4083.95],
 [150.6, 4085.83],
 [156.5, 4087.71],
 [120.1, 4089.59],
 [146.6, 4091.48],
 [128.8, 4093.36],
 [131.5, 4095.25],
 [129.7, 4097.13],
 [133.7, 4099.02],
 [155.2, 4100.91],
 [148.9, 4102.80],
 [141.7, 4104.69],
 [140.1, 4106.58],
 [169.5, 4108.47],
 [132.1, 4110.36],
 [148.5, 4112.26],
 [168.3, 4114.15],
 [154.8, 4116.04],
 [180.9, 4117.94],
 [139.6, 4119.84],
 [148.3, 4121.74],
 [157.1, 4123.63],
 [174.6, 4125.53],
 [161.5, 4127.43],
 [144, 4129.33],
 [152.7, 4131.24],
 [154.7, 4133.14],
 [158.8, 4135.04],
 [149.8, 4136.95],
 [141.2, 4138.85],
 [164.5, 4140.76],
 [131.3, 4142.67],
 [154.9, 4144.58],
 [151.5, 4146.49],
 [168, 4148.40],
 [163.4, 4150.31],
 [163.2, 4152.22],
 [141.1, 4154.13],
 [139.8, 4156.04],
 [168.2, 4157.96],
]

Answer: 3.1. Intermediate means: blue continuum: 164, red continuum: 156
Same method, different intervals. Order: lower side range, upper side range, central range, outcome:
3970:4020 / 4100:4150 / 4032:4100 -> -2.7 AA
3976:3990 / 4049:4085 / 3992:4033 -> -1.6 AA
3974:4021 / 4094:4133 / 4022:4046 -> -2.5 AA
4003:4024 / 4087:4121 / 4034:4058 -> -2.1 AA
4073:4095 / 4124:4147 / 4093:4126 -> 0.6 AA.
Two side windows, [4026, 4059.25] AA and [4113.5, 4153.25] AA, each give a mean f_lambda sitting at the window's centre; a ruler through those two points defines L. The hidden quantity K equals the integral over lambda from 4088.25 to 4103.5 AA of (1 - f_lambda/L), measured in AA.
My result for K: 2.2 AA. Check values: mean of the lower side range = 165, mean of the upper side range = 156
